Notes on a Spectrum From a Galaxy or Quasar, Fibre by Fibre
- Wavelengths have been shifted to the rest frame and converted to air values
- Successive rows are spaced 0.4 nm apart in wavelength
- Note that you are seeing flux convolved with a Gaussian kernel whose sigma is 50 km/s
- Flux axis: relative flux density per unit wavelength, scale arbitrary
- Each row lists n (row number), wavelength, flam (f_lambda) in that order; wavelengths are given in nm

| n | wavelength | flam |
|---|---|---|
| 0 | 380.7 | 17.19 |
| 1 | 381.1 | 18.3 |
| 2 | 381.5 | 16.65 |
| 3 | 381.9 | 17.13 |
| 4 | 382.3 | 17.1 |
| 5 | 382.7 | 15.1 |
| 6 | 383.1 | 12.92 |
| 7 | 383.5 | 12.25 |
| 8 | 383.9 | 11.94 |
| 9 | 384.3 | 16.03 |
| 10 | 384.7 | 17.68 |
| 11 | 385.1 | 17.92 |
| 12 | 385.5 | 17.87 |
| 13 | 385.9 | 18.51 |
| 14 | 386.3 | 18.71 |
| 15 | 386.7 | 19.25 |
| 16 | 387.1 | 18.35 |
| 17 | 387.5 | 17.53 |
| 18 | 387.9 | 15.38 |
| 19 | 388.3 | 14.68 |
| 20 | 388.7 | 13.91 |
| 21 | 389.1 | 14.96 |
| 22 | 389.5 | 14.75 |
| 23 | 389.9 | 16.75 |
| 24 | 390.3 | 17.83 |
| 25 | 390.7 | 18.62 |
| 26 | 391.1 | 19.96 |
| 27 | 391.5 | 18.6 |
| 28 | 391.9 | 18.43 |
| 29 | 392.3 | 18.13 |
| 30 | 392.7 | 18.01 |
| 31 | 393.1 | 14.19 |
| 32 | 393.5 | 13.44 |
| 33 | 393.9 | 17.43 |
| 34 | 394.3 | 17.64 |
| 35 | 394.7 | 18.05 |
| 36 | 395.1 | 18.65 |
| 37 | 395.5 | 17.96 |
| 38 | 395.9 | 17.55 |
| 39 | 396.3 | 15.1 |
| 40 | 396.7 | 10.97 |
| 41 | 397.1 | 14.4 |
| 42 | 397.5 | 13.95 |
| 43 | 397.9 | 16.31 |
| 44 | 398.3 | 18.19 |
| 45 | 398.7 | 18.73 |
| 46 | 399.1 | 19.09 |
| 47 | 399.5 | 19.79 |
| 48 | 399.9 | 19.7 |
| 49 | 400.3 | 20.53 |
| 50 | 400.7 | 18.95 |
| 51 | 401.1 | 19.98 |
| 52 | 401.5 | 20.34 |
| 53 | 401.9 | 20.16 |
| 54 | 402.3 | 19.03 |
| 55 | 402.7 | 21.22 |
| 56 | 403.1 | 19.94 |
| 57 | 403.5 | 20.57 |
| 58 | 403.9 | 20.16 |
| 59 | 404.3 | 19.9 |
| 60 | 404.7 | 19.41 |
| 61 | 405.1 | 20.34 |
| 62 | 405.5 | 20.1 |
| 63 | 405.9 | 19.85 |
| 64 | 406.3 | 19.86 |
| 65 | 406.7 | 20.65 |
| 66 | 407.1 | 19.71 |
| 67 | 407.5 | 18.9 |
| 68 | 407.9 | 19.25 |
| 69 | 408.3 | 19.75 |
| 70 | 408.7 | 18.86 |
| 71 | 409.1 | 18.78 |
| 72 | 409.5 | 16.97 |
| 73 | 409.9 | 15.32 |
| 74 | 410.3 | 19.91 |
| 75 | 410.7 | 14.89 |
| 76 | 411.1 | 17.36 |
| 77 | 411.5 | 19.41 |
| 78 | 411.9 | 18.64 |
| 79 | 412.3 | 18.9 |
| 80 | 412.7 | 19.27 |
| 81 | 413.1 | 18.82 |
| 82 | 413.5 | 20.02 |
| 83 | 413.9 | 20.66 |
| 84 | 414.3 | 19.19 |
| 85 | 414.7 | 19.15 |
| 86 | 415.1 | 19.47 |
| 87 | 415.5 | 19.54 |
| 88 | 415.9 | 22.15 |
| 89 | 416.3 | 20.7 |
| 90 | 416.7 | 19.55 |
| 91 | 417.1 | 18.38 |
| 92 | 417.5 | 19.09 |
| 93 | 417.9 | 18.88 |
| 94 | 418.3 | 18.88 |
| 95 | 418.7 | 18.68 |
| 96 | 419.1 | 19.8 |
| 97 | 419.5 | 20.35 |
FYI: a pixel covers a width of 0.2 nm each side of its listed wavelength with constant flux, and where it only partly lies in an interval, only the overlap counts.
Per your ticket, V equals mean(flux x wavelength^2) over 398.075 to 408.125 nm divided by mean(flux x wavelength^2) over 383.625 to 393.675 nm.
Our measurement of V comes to 1.3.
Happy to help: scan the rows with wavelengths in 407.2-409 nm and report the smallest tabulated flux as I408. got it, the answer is 18.86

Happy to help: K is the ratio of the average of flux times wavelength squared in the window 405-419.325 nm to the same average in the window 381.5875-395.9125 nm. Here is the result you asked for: 1.28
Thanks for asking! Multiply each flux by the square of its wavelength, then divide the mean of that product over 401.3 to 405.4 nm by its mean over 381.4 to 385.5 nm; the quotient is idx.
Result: 1.43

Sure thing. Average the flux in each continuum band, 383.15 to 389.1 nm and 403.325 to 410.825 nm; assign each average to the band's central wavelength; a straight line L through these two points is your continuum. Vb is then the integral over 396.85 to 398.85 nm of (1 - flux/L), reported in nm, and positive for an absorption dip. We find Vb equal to 0.20 nm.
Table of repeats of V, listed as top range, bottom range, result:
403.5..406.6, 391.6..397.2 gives 1.28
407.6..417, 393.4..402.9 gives 1.14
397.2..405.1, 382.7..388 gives 1.27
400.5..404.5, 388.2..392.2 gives 1.26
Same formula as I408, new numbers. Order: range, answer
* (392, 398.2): 10.97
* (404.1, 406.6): 19.41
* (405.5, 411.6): 14.89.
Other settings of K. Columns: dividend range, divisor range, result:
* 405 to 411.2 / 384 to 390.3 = 1.24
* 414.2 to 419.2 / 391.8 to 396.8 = 1.31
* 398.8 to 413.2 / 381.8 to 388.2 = 1.30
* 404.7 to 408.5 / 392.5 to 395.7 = 1.25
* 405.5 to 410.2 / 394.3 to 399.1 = 1.21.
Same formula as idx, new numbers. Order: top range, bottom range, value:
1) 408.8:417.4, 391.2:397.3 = 1.25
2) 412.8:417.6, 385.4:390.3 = 1.35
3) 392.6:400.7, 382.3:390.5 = 1.11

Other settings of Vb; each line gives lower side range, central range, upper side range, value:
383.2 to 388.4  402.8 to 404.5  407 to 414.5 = -0.20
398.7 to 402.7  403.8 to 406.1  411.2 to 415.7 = -0.04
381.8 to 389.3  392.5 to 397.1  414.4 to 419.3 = 0.26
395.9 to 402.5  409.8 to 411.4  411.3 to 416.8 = 0.18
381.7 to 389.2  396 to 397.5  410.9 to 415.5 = 0.31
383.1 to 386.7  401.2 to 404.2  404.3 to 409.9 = -0.24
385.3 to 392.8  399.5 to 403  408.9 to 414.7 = -0.39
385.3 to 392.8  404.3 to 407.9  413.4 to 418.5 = -0.19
